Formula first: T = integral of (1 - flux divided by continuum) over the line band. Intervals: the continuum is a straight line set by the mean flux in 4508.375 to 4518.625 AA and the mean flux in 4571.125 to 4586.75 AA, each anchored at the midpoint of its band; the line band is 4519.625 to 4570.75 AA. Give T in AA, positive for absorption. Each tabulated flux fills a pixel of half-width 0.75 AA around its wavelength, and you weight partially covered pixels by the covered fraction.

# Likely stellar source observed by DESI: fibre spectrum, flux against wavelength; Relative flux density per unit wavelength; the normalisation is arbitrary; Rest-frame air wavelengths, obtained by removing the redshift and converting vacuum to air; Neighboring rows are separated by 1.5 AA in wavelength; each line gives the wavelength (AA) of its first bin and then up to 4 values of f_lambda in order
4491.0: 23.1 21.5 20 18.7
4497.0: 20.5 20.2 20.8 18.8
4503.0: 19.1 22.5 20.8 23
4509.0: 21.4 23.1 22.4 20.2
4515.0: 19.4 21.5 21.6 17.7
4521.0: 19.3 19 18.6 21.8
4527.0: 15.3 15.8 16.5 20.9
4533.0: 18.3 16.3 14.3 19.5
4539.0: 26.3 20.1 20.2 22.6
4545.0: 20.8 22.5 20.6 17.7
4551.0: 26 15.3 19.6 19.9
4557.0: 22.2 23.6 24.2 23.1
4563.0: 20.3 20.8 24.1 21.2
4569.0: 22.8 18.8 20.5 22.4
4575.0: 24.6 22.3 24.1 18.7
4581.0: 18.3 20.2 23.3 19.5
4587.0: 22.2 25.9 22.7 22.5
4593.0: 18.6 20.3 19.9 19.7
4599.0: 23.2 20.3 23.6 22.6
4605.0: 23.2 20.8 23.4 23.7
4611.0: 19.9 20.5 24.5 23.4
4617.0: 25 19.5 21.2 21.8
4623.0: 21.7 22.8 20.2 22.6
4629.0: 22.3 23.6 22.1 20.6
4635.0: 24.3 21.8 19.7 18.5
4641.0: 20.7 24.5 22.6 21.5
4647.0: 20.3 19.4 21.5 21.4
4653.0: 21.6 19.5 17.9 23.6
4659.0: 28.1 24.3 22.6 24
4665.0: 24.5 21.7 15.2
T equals 2.8 AA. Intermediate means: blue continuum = 21.4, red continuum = 21.4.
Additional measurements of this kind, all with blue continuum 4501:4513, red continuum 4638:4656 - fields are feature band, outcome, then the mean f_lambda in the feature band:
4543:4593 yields -0.9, 21.6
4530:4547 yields 1.1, 20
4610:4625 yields -0.8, 22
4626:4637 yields -0.7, 22.3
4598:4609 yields -0.7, 22.4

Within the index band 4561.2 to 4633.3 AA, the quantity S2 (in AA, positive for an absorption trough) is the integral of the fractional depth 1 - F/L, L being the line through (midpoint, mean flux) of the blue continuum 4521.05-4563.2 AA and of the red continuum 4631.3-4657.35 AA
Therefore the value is -4.3 AA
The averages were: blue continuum 20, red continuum 21.1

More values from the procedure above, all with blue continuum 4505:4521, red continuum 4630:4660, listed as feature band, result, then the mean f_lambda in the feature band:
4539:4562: -0.2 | 21.4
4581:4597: 0.1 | 21.3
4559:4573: -0.3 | 21.8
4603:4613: -0.3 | 22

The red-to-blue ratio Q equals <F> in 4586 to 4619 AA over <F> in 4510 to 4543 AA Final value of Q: 1.13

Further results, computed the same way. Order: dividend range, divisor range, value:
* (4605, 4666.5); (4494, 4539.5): 1.12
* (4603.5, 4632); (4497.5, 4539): 1.13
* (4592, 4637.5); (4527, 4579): 1.06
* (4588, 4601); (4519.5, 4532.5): 1.17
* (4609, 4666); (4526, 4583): 1.07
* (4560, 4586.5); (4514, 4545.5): 1.12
